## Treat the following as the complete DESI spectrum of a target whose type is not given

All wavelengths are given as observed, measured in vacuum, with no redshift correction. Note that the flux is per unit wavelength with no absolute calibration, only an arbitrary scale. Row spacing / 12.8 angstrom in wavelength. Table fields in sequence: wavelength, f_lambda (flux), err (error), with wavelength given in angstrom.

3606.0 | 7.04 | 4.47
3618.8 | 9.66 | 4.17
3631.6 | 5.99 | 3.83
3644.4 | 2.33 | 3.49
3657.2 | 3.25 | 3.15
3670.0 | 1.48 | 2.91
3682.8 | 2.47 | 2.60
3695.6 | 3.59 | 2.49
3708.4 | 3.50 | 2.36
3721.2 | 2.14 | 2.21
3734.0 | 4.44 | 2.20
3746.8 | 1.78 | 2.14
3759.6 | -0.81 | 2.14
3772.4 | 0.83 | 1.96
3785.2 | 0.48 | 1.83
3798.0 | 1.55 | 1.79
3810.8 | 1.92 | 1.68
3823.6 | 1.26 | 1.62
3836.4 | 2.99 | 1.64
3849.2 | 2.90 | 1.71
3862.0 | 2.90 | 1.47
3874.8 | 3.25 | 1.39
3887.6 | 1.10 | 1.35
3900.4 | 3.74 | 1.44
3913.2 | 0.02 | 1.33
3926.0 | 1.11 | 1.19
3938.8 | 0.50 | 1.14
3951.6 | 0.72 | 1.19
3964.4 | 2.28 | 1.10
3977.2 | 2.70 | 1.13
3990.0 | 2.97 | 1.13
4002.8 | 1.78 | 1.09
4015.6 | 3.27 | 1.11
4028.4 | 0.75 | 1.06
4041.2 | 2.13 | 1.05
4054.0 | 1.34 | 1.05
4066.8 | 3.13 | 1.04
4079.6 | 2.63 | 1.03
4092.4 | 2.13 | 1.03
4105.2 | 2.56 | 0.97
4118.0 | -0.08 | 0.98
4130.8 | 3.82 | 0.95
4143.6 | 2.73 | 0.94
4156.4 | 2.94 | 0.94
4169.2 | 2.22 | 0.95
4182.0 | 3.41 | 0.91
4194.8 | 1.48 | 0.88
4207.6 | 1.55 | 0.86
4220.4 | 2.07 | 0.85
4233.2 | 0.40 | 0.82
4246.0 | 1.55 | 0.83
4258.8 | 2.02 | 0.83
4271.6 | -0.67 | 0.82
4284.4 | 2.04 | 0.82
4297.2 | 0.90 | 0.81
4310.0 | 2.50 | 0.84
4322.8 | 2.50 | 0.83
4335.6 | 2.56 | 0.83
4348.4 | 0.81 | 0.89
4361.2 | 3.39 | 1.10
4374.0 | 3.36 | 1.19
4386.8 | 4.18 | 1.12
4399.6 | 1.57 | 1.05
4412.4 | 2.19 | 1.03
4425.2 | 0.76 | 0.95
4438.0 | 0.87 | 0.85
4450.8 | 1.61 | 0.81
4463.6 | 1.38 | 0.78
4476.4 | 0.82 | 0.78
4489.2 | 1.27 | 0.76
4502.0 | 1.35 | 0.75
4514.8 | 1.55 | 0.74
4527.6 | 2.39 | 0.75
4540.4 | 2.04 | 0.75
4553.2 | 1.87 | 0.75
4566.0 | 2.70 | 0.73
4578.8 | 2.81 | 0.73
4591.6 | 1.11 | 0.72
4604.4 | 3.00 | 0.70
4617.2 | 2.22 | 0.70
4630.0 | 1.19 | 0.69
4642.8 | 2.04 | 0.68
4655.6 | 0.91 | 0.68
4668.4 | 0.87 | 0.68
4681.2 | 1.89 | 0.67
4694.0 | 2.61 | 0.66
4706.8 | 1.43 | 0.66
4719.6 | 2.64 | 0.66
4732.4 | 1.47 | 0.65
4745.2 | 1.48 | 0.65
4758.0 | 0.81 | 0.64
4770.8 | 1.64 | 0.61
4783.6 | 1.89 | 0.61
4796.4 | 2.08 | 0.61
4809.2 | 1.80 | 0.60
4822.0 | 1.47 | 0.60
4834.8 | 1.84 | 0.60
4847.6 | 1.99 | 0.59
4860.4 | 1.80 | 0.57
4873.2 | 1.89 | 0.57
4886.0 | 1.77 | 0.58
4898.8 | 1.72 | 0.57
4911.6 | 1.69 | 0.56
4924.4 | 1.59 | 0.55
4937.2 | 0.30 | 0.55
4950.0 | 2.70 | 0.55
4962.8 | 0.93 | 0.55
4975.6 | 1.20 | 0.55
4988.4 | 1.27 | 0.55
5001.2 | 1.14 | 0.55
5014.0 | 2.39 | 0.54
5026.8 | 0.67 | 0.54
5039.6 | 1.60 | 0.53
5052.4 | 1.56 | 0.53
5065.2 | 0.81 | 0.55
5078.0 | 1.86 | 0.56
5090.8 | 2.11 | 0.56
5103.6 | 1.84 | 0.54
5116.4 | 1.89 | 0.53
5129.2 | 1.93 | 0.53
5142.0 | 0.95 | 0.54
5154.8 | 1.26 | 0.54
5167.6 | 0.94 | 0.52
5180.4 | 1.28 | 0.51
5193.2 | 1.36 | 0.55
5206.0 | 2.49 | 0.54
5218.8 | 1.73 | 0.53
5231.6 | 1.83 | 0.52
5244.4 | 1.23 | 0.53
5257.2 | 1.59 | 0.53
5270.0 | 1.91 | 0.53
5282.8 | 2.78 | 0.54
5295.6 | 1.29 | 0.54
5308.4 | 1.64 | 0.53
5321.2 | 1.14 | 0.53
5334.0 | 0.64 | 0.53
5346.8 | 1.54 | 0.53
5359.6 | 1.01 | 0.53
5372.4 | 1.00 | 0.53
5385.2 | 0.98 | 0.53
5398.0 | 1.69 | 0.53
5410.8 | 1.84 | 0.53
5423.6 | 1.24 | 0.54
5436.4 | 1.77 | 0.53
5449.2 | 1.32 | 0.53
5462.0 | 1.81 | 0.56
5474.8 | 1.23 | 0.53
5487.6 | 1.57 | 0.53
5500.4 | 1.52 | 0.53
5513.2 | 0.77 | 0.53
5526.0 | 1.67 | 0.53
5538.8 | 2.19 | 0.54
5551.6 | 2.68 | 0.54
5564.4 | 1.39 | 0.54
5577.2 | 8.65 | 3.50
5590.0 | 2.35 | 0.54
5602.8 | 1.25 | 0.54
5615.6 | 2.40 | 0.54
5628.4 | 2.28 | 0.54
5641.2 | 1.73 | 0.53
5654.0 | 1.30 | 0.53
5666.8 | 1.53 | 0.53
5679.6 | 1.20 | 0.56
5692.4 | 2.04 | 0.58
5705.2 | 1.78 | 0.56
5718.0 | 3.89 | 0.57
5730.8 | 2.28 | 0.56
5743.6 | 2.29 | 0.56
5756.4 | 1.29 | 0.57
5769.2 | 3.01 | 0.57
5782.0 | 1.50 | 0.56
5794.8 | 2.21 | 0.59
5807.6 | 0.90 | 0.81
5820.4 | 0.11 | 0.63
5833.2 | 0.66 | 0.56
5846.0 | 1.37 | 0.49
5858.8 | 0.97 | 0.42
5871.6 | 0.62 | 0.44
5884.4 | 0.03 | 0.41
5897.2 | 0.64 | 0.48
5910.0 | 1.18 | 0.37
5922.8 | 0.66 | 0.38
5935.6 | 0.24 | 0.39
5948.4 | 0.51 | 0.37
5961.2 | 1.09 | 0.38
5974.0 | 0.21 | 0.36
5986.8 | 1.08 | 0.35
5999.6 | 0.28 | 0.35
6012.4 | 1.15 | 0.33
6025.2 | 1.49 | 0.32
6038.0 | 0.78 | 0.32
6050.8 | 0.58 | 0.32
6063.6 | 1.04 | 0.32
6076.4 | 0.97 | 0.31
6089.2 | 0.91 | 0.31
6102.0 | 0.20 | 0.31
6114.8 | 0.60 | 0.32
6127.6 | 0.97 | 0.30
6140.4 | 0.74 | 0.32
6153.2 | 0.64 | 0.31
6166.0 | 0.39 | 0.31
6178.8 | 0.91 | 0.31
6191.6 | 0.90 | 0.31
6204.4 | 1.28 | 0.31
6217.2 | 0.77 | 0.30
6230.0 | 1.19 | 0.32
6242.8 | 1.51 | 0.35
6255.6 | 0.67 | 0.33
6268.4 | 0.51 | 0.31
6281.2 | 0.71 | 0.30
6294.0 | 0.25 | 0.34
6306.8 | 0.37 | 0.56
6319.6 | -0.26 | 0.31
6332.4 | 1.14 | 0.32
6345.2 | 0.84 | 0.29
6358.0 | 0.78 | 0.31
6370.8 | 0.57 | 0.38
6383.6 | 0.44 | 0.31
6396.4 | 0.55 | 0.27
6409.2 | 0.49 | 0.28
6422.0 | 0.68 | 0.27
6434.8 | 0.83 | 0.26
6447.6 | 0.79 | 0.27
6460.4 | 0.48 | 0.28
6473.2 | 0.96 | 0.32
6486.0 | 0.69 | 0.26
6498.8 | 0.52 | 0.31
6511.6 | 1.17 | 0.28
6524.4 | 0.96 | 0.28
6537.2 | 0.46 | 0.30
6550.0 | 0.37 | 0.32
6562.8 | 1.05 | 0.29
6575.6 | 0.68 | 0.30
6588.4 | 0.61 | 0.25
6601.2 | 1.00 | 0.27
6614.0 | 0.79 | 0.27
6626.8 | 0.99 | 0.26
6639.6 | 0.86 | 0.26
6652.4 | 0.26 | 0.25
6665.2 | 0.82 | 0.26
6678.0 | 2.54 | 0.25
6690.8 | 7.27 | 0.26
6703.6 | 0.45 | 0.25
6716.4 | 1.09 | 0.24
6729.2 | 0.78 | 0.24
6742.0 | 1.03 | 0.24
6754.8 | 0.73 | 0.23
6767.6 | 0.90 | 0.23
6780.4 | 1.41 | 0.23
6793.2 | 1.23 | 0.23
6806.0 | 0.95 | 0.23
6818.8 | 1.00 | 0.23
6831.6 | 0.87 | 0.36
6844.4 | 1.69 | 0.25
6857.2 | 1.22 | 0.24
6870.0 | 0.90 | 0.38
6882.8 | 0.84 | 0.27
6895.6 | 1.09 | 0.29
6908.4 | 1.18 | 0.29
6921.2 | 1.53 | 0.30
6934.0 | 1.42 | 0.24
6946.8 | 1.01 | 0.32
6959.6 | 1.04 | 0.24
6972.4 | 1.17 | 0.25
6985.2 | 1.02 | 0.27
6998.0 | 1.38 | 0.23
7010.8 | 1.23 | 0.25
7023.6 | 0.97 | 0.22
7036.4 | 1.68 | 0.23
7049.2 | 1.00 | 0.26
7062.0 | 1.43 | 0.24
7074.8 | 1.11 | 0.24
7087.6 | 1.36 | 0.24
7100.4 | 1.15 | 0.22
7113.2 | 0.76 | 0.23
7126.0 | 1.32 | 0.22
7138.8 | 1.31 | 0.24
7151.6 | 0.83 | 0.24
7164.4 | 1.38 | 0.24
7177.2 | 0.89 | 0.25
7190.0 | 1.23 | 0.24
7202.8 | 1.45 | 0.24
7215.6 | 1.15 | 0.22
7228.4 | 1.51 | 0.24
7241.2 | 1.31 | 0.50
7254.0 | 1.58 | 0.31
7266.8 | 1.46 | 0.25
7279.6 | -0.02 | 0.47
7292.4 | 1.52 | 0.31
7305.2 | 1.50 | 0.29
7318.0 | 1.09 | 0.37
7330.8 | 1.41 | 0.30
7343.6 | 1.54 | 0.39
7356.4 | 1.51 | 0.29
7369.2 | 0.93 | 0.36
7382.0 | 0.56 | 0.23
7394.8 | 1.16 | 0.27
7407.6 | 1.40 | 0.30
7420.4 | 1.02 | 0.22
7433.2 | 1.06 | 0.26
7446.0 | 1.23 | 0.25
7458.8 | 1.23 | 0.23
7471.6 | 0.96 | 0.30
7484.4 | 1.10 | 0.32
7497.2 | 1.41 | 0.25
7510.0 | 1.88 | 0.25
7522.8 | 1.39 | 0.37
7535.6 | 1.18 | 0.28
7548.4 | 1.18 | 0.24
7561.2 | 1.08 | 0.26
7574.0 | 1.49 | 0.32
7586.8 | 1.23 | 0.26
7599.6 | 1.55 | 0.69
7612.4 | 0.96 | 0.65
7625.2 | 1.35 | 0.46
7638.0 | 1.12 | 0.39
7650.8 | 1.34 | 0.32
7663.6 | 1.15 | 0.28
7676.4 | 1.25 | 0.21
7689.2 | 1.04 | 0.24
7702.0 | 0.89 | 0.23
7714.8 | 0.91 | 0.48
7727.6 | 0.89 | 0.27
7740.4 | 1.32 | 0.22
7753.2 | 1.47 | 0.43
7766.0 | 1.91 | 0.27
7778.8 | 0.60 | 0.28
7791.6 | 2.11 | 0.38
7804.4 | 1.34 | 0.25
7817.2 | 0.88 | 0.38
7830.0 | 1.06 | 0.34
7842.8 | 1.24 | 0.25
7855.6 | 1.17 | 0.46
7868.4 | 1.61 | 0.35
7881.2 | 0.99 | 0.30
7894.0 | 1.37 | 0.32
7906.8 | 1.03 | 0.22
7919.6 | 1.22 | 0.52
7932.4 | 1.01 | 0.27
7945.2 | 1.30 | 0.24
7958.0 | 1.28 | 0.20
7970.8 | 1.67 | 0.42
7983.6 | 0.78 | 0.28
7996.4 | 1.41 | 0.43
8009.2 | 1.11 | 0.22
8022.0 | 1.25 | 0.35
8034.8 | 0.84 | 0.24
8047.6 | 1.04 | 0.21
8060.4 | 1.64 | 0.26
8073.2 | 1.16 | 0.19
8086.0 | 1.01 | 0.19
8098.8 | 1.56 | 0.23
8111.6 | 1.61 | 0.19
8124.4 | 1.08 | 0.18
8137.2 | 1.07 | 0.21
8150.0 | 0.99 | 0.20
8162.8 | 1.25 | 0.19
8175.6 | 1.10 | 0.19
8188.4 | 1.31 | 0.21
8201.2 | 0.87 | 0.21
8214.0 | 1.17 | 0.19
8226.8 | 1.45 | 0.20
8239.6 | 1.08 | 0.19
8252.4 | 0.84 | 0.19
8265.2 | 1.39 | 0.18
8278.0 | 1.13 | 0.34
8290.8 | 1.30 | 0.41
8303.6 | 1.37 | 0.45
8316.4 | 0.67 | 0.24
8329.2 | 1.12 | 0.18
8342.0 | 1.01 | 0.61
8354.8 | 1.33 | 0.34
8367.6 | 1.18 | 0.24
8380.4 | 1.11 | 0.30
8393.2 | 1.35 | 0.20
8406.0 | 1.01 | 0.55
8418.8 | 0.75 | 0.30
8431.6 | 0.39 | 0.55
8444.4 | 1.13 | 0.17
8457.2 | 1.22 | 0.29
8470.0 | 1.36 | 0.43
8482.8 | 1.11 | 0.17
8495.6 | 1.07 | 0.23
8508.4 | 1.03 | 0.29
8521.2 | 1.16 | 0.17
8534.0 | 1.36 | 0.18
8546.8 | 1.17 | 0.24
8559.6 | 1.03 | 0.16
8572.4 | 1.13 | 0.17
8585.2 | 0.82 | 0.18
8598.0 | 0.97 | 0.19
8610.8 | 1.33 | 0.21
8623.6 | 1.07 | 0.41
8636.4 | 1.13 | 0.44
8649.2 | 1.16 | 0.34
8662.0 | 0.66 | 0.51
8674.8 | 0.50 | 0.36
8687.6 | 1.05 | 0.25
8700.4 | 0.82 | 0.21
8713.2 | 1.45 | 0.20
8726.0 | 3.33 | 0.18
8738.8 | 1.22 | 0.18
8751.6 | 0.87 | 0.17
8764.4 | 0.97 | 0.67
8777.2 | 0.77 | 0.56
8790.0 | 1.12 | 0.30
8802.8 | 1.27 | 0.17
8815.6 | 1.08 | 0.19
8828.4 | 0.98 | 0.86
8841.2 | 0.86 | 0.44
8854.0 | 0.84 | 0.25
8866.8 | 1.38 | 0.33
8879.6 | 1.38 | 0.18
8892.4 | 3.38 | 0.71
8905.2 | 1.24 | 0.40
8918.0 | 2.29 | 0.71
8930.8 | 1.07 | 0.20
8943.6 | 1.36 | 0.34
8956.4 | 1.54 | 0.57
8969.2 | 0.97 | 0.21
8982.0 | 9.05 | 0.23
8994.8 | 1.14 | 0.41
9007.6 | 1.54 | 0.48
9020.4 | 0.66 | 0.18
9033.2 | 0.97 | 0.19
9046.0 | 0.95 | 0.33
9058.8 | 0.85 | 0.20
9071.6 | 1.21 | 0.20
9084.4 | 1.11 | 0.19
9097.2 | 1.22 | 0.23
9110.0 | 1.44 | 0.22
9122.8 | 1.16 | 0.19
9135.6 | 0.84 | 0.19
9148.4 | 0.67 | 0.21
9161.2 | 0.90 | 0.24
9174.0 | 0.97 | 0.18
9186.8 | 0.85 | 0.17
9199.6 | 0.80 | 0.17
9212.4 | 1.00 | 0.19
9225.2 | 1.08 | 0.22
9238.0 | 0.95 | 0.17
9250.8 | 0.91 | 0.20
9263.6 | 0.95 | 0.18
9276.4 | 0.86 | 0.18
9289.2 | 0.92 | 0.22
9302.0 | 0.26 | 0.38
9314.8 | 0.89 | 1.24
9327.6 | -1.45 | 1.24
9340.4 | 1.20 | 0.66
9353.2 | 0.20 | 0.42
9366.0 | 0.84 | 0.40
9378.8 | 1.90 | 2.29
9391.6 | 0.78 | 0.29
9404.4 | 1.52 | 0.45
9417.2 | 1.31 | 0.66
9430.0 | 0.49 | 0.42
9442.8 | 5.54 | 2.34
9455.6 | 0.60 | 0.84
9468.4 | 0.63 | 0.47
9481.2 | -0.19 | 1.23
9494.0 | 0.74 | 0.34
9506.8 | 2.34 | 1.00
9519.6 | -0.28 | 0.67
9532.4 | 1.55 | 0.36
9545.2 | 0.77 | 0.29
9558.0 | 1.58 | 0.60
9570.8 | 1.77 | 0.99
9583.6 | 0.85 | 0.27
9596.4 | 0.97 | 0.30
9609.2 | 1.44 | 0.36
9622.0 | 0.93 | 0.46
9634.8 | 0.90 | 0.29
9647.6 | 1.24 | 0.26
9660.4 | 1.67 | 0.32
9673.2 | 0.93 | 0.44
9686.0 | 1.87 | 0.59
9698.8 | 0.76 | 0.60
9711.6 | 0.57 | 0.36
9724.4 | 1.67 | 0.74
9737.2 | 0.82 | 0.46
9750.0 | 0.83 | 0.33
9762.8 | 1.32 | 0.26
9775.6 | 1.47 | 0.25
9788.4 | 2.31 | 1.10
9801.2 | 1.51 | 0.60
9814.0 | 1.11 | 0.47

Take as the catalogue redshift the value 0.79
